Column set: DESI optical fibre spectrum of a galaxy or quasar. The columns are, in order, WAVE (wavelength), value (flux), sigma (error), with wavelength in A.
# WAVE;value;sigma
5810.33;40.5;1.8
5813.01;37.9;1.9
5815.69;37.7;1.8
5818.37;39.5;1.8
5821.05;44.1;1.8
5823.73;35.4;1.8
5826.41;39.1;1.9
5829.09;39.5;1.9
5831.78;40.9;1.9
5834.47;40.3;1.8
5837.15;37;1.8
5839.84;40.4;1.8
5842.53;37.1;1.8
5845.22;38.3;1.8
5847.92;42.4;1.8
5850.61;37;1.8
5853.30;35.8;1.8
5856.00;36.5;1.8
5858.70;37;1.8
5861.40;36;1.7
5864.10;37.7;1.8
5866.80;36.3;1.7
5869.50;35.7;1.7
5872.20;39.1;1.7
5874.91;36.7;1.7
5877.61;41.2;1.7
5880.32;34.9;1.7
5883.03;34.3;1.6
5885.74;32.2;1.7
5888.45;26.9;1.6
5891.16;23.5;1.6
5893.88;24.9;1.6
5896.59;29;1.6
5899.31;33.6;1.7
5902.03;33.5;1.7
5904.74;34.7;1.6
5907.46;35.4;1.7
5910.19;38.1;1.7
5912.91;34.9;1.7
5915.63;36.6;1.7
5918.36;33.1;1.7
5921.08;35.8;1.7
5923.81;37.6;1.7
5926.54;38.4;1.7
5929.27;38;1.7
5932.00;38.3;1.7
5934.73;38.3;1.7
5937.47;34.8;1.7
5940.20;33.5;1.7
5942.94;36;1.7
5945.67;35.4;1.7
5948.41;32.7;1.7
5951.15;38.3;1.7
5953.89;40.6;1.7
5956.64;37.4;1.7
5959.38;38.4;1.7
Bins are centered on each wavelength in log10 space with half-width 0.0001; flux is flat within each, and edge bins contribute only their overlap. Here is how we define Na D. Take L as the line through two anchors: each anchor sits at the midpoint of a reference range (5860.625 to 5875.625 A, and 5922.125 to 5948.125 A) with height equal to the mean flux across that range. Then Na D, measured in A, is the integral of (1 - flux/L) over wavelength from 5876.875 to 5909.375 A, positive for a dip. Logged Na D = 4.30 A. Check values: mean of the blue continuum 37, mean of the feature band 31.9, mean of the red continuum 36.5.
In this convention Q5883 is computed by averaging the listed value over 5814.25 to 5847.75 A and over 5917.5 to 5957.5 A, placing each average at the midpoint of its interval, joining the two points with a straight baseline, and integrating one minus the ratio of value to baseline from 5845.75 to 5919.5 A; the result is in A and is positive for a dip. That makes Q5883 6.2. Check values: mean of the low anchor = 39.2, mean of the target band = 34.7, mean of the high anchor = 36.6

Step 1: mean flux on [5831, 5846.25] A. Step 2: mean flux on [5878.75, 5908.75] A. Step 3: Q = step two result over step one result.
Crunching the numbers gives 0.80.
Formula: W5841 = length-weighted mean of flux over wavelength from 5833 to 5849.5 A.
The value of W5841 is 39.2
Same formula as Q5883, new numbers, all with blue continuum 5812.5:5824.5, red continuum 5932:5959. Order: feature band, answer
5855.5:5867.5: 0.5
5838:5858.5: 0.2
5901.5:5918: 0.8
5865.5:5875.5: 0.3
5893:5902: 1.8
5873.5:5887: 0.7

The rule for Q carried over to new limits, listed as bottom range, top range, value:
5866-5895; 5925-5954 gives 1.10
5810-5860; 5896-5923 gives 0.90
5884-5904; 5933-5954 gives 1.23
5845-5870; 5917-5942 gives 0.98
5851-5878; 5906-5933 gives 0.99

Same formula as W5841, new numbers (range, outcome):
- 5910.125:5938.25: 36.7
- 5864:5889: 35.7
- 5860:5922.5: 34.1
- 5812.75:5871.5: 38.3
